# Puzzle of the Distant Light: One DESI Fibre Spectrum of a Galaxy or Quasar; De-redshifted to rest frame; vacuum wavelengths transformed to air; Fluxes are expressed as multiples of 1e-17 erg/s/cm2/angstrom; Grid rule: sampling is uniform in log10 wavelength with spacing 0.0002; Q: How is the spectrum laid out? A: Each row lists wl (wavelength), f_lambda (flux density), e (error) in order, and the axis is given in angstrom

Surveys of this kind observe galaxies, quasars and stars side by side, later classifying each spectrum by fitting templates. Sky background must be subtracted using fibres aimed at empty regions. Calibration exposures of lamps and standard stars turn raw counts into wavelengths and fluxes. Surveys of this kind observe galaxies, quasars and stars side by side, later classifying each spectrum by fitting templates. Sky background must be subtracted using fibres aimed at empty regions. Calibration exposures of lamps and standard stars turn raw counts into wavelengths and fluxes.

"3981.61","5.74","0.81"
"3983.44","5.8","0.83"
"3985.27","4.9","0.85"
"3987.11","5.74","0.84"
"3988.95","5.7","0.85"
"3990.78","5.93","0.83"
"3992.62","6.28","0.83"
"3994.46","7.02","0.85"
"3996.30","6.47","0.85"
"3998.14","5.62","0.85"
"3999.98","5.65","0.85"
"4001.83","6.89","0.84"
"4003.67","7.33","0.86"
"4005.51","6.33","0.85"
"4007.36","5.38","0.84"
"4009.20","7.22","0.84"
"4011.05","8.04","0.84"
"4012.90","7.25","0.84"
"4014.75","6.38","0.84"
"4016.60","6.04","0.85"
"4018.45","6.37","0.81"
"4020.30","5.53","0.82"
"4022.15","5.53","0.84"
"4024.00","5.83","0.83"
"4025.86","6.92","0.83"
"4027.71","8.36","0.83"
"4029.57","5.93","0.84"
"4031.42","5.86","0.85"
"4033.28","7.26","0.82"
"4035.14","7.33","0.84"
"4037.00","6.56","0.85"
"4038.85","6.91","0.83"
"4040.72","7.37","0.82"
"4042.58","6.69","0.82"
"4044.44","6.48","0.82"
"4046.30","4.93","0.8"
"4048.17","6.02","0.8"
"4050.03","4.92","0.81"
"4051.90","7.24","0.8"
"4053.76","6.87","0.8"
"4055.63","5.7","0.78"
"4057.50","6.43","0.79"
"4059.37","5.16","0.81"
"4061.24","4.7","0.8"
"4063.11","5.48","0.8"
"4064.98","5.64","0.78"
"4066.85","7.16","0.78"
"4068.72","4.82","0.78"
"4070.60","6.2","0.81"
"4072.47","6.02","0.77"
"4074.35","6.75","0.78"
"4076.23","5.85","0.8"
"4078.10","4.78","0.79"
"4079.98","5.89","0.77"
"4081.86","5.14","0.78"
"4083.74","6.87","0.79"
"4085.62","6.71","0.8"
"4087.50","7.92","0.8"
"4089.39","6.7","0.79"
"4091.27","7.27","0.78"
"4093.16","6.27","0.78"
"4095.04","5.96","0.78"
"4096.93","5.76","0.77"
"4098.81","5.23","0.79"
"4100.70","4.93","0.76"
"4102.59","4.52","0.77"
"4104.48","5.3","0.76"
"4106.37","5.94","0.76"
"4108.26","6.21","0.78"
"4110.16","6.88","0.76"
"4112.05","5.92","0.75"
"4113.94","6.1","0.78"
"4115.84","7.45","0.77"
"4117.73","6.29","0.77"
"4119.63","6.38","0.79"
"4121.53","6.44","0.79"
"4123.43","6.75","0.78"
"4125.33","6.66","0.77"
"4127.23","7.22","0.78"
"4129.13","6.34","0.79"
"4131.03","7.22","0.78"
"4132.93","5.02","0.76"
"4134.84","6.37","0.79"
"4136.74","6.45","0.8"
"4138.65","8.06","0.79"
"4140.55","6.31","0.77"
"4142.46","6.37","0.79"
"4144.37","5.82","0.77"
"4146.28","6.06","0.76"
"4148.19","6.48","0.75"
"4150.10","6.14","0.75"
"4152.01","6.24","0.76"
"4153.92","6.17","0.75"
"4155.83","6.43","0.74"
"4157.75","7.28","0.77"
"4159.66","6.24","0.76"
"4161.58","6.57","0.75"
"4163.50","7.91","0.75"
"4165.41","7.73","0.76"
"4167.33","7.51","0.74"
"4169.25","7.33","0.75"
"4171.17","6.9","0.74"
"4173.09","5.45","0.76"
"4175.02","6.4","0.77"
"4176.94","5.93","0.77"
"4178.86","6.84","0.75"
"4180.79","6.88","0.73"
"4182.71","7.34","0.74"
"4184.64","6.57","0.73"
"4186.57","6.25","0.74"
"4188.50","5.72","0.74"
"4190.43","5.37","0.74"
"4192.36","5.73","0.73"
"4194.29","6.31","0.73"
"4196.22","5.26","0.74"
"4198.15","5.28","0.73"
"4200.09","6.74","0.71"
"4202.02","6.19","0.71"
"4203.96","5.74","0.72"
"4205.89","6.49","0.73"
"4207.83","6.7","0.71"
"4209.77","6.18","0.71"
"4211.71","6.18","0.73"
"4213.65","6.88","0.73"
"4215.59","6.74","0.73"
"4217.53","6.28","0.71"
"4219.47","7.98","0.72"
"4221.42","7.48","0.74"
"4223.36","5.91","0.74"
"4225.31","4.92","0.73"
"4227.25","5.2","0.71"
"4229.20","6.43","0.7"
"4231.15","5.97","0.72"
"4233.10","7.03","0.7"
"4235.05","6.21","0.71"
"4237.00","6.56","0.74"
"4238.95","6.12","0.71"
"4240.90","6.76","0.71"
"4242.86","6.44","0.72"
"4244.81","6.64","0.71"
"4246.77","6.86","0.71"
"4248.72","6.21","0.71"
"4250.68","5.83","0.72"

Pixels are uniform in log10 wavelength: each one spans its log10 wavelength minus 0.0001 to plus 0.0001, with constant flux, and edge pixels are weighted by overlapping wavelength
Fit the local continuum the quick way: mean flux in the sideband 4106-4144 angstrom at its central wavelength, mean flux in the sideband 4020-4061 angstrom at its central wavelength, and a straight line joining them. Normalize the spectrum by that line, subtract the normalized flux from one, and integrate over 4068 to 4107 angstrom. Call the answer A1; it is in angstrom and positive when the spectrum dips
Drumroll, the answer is 3.0 angstrom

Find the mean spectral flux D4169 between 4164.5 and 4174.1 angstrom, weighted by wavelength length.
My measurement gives 6.97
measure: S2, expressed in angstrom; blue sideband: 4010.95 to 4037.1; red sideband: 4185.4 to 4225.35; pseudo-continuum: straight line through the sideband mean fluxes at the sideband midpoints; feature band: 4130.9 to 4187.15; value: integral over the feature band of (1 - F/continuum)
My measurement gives -2.50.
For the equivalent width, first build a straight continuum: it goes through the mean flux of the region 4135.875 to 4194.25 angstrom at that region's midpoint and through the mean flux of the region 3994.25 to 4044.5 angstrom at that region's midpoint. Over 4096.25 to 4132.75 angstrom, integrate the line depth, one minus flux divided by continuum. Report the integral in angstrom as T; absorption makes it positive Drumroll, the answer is 2.2 angstrom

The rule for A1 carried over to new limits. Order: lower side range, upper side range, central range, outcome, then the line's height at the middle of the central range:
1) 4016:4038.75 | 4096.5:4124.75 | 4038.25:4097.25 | 1.1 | 6.26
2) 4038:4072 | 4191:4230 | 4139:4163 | -1.0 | 6.15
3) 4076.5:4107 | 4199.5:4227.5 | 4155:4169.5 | -2.1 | 6.21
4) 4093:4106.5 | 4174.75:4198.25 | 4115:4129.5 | -2.8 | 5.61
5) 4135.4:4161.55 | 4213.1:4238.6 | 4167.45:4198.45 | 0.8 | 6.44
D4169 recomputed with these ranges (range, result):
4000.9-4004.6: 7.11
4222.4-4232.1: 5.68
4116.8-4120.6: 6.33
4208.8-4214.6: 6.41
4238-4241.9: 6.44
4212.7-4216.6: 6.81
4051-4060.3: 6.28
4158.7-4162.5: 6.41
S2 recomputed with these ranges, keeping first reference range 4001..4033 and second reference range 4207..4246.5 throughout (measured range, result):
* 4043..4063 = 2.09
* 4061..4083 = 2.63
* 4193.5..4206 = 0.95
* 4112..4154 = 0.17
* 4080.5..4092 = -0.37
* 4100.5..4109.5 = 1.44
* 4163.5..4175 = -0.97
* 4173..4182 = 0.07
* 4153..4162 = -0.09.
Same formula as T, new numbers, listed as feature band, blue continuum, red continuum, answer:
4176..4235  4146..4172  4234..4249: 3.1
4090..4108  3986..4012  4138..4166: 2.3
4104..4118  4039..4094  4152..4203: 0.0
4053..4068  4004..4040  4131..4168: 1.7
